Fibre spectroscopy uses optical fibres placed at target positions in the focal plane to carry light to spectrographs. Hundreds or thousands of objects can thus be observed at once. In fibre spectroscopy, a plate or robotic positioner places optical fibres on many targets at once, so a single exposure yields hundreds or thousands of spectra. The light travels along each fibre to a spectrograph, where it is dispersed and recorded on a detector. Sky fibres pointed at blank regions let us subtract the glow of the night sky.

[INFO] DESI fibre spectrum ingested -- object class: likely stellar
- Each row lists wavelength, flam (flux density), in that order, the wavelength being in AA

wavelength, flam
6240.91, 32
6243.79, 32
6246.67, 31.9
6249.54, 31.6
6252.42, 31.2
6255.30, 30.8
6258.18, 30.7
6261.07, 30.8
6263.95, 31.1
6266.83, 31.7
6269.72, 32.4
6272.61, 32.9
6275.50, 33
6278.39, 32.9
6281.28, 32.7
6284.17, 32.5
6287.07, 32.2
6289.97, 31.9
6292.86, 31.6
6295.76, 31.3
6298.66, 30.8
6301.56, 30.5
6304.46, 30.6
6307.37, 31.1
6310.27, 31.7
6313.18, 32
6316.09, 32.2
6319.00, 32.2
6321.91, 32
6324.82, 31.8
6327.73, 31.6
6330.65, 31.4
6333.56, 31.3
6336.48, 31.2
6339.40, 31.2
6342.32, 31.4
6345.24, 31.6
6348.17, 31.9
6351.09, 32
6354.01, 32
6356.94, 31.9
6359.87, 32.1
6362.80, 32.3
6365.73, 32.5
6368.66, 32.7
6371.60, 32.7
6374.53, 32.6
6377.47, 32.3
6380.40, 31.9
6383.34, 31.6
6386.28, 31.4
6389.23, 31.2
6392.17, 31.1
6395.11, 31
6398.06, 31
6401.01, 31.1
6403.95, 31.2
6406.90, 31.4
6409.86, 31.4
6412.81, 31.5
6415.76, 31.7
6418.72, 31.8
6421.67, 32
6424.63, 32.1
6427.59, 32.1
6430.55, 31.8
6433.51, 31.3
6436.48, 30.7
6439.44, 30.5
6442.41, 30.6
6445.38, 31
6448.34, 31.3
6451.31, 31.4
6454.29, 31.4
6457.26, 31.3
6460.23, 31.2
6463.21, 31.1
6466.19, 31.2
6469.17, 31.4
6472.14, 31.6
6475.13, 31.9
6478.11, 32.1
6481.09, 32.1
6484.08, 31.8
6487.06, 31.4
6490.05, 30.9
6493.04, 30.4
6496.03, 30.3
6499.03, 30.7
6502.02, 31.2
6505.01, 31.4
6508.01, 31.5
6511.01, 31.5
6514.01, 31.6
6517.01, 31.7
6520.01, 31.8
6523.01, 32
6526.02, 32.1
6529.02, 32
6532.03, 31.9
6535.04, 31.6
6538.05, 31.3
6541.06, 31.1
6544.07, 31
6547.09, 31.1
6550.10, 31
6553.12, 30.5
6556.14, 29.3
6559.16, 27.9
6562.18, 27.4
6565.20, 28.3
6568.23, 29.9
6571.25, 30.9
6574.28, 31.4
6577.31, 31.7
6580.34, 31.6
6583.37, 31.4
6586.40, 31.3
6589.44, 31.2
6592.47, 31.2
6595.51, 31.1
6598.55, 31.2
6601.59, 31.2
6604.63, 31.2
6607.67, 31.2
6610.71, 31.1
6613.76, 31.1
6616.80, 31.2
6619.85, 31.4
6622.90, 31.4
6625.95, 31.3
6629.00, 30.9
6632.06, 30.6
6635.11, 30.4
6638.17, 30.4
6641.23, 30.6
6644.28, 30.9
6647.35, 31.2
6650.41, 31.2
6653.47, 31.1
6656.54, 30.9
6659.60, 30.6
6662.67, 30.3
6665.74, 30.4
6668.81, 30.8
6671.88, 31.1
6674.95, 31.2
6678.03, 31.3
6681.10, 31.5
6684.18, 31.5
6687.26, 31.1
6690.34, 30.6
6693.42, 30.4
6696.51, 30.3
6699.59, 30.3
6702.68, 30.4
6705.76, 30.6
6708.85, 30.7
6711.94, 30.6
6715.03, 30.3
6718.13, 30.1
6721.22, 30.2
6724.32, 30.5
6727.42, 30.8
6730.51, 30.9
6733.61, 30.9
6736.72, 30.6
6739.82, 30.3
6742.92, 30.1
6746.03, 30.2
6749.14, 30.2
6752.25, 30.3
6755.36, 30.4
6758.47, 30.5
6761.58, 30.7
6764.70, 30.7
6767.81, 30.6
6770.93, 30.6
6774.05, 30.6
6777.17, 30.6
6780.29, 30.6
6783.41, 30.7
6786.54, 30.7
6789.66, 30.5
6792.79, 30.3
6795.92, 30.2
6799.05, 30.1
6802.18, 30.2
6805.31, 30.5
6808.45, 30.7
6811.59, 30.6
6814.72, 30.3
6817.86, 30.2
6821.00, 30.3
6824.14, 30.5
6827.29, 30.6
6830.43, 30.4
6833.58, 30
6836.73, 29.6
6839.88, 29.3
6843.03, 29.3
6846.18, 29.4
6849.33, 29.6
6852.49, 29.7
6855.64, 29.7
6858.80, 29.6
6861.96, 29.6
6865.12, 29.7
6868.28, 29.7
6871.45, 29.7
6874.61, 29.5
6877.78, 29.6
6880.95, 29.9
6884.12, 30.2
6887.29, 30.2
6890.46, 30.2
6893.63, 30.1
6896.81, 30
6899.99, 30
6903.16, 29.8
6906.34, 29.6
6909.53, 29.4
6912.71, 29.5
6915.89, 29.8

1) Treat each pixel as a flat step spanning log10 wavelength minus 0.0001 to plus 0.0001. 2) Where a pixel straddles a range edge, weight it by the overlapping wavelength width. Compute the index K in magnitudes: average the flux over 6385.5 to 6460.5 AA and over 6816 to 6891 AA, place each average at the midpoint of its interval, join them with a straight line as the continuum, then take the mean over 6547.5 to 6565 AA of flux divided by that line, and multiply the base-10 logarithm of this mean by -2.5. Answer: 0.06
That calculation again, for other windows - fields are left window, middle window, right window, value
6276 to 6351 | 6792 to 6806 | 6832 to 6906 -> -0.01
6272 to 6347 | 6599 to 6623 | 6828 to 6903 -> -0.02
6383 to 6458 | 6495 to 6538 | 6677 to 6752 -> -0.02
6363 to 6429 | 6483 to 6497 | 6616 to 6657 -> 0.02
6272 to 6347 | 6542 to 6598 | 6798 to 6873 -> 0.01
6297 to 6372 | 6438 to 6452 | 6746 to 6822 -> 0.02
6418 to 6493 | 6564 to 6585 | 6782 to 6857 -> 0.01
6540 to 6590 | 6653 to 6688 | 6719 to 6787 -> -0.02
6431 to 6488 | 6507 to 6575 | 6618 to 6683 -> 0.01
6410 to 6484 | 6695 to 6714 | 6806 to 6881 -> 0.00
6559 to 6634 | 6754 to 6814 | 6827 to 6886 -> -0.02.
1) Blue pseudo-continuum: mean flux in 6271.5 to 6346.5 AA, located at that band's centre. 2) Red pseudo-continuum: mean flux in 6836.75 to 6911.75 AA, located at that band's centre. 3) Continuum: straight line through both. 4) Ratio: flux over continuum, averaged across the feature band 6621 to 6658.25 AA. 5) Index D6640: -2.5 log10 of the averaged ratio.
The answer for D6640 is -0.012 mag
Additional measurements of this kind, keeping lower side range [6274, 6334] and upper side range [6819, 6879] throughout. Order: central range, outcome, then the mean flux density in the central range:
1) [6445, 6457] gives -0.002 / 31.3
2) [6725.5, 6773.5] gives -0.013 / 30.5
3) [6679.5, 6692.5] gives -0.027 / 31.1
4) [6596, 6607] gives -0.018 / 31.2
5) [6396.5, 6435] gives -0.006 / 31.6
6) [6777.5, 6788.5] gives -0.023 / 30.7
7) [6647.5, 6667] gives -0.011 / 30.8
